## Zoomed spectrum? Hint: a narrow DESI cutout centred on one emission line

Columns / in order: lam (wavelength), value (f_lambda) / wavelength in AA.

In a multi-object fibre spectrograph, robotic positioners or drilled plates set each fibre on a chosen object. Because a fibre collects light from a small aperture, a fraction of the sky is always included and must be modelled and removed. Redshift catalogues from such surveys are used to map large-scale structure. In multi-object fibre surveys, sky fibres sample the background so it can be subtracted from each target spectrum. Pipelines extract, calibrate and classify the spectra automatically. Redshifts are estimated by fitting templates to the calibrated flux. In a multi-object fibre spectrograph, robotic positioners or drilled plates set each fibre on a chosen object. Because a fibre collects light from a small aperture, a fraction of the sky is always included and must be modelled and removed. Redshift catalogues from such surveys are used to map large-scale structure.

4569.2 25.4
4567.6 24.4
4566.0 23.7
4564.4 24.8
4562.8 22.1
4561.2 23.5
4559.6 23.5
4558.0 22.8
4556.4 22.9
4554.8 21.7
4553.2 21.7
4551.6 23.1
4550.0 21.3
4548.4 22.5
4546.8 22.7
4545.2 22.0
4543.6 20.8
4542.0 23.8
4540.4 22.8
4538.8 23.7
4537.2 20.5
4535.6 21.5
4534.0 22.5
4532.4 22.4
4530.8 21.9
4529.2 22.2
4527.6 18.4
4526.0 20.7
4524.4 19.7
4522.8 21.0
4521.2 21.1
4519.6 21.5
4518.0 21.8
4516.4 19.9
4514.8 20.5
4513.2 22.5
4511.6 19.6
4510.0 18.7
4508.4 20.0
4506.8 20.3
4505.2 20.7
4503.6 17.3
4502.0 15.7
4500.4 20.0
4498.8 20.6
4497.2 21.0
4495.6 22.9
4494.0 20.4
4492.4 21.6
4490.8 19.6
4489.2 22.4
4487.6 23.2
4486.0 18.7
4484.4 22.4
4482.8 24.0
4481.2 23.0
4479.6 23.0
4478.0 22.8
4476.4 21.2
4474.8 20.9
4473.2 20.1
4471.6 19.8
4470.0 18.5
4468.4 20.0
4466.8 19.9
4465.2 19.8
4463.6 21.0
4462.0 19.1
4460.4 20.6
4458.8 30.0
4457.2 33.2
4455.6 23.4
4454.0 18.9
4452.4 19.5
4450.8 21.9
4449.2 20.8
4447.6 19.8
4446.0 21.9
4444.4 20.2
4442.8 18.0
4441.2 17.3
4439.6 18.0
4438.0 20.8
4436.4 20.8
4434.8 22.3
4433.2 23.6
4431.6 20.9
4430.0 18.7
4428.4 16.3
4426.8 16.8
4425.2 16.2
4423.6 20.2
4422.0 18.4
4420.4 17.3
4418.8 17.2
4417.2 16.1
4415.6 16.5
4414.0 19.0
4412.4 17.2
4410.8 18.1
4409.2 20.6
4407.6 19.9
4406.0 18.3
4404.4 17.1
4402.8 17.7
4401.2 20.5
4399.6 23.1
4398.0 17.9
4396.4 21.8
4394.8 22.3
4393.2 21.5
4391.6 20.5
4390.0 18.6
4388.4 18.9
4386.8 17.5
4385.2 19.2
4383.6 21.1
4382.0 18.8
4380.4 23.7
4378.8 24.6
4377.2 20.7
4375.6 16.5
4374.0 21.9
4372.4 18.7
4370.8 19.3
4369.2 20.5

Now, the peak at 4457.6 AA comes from H-gamma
